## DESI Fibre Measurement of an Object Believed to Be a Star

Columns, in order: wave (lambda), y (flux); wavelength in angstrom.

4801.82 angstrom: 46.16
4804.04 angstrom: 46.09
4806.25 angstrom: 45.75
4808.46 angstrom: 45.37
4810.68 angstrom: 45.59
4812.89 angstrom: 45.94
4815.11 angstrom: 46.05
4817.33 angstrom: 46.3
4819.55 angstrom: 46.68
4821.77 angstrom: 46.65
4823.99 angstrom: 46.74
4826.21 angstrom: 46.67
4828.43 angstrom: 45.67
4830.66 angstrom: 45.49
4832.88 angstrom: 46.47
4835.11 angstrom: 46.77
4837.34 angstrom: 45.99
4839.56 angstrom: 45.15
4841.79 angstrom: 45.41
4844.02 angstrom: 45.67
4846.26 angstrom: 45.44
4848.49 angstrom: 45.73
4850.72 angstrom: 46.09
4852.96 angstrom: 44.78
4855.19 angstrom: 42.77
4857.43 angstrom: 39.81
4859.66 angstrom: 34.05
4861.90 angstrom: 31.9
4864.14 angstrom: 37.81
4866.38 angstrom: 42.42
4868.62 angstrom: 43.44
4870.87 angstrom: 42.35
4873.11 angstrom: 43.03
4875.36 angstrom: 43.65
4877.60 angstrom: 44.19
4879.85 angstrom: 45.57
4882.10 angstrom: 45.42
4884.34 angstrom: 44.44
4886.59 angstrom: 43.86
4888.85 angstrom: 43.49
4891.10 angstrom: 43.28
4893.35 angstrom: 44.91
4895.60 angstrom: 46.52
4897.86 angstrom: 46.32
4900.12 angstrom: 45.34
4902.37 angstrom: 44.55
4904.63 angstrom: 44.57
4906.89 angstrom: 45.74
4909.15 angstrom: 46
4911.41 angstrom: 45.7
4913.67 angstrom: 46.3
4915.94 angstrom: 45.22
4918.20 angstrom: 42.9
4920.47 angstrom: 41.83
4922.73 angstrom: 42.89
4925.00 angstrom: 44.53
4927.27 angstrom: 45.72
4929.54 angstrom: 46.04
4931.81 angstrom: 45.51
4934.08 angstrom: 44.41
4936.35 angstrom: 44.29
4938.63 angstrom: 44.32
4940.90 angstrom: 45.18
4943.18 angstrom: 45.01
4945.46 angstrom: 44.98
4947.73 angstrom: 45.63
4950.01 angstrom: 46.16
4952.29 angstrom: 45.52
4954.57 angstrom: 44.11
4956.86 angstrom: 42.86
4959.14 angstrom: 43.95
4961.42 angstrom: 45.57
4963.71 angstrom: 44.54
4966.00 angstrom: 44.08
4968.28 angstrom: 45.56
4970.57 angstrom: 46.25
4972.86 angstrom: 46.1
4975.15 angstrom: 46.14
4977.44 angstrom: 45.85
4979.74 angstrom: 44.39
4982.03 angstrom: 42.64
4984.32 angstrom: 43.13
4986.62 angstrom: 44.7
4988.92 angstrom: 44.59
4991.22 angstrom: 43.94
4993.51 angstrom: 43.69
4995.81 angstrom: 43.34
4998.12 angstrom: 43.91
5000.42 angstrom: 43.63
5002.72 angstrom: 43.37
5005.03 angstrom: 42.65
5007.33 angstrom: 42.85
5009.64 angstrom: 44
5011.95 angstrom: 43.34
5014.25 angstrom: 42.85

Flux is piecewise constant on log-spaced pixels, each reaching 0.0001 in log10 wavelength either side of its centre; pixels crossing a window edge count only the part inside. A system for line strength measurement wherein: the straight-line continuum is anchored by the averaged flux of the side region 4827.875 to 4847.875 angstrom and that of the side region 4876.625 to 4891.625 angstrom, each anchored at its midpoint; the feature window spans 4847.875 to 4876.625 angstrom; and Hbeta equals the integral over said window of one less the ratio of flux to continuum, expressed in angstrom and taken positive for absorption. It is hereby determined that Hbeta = 2.4 angstrom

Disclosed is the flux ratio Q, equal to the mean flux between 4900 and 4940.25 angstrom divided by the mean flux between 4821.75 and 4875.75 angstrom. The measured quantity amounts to 1.0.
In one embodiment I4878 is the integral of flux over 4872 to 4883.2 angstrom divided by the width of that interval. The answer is 44.4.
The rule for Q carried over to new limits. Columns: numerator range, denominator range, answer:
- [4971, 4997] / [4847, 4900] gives 1.04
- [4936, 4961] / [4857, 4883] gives 1.09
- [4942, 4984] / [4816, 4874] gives 1.03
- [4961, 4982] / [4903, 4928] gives 1.01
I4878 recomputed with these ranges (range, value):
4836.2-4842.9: 45.6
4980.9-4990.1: 43.7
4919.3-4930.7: 44.2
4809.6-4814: 45.8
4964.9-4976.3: 45.7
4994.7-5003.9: 43.5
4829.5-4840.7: 46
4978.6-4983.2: 43.6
